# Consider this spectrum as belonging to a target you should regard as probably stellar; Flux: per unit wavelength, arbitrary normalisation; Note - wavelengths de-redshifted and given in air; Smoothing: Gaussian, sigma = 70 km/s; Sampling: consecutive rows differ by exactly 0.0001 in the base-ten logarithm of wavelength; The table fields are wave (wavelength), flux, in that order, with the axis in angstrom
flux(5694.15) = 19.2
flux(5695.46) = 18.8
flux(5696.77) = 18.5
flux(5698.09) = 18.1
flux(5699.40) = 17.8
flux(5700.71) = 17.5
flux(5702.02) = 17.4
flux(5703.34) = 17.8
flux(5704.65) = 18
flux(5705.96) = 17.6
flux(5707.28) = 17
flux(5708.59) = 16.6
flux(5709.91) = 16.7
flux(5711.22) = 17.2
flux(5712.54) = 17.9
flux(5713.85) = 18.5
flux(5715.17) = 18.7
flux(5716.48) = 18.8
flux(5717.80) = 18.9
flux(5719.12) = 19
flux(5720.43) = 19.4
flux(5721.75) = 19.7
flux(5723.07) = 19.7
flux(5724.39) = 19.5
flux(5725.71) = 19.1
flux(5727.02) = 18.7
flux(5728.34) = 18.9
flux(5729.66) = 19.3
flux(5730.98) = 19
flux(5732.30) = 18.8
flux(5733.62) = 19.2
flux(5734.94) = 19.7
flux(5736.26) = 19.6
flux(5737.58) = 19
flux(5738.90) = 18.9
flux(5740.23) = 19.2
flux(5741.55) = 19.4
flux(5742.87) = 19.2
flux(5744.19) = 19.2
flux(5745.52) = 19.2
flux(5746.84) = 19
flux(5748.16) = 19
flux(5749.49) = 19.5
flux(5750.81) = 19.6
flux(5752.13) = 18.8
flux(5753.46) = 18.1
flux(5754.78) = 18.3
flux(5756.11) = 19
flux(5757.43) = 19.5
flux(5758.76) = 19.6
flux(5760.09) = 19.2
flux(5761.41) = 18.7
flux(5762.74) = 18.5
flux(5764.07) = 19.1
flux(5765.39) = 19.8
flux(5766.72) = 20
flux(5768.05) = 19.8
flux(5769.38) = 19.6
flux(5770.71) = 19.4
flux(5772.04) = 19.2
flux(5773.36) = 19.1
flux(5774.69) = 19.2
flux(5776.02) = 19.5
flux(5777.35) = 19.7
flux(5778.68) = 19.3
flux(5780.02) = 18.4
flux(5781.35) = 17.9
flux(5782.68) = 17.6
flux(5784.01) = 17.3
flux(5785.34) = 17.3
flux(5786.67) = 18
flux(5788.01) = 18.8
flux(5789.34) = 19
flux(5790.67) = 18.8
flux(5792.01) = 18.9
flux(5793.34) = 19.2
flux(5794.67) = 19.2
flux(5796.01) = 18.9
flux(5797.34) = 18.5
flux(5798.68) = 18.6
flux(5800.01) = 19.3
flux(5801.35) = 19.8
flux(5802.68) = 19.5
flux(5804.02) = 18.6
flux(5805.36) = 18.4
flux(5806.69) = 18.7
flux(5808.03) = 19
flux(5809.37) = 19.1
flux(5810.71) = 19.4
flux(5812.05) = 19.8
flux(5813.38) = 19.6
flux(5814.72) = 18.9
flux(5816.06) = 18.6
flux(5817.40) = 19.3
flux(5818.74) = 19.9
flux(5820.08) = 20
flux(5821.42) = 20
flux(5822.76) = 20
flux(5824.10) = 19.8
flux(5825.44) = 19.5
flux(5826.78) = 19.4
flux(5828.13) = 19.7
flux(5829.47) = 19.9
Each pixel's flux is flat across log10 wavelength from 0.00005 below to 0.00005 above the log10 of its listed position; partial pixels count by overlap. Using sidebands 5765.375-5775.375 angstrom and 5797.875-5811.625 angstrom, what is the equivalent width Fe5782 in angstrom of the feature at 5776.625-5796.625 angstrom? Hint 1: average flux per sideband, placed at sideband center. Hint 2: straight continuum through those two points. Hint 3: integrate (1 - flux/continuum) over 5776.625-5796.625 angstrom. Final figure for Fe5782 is 0.75 angstrom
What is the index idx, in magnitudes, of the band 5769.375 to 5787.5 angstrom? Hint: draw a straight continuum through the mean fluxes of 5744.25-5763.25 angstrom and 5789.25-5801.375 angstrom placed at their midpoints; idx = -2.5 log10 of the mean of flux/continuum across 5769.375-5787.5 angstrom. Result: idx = 0.02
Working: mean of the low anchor 19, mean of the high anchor 19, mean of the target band 18.6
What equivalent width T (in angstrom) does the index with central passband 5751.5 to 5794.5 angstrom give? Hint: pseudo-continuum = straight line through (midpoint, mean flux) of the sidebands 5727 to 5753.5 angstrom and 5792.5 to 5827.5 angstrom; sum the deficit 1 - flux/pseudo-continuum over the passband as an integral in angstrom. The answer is 0.7 angstrom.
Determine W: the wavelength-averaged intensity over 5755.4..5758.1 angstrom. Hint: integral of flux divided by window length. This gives 19.2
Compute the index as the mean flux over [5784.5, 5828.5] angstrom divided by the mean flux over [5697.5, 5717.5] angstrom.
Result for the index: 1.08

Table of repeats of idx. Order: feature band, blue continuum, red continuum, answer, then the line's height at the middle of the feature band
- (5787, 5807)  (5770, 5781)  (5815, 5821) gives 0.02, 19.3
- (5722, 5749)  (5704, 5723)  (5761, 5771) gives -0.03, 18.7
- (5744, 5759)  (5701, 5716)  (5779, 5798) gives -0.06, 18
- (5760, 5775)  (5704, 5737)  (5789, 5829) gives -0.02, 19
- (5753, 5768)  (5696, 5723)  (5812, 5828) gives -0.02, 18.8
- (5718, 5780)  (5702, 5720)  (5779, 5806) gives -0.06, 18.2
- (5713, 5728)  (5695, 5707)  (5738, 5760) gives -0.04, 18.4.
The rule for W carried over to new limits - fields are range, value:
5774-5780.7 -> 19.2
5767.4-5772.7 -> 19.5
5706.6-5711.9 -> 16.9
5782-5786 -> 17.4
